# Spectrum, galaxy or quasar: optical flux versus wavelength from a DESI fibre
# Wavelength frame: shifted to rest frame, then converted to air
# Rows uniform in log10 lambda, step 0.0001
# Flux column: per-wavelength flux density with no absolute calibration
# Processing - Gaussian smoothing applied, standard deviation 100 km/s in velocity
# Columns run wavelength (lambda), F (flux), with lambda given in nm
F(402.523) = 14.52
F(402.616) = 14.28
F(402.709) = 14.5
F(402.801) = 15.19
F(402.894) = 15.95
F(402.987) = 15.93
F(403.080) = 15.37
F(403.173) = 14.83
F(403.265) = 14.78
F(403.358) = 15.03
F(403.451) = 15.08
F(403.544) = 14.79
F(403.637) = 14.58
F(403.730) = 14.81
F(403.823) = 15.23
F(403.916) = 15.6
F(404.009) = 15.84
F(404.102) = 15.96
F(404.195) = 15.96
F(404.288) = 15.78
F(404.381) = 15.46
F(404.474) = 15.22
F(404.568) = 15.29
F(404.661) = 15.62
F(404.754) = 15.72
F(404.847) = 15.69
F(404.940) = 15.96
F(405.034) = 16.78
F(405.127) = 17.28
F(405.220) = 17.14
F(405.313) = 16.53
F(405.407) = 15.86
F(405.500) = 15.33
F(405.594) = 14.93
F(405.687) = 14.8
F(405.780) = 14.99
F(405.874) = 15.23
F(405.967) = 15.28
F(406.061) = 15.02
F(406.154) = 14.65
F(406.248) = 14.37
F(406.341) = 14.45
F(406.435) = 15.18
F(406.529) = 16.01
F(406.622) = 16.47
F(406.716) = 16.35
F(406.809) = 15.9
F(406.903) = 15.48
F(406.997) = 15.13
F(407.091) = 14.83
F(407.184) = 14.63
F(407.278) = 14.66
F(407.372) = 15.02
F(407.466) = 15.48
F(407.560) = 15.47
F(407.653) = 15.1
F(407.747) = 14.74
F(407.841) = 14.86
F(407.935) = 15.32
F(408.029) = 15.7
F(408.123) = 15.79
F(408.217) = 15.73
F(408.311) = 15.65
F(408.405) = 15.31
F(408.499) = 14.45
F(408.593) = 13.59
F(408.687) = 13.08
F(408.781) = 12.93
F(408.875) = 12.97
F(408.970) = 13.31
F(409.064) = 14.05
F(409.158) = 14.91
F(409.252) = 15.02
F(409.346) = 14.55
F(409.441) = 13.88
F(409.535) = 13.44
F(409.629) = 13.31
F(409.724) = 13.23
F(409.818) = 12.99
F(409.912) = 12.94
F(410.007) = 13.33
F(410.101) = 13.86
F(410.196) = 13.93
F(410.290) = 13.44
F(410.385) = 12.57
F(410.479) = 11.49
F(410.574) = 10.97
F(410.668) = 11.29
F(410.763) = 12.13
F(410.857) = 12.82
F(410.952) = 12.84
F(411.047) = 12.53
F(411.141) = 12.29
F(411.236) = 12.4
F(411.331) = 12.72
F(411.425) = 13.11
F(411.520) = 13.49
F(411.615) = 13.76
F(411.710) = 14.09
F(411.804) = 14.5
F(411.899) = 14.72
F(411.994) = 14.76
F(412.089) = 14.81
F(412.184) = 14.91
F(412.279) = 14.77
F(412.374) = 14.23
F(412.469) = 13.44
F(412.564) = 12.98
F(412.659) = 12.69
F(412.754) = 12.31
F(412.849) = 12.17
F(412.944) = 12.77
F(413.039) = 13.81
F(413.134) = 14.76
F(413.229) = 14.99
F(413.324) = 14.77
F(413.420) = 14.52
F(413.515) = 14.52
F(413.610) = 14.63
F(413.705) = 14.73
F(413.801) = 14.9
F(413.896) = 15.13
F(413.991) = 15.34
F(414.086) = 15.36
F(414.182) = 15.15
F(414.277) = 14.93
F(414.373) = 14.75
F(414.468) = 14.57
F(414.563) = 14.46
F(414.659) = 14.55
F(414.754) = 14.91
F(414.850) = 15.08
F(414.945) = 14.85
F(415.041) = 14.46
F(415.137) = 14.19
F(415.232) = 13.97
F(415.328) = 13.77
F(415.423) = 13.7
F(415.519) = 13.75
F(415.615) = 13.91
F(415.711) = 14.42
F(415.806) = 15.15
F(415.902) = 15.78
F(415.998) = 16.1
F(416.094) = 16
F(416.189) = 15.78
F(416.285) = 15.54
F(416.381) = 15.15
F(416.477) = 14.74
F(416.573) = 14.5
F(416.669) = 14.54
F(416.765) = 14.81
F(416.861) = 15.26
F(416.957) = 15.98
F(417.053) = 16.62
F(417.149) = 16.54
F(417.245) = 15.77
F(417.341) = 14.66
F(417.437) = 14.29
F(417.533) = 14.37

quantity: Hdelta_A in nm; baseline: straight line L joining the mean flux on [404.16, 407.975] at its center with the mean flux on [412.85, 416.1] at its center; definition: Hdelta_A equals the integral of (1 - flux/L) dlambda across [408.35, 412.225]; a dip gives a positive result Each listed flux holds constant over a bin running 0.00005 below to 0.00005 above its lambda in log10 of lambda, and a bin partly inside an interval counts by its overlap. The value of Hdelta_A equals 0.413 nm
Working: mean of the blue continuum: 15.5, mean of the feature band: 13.4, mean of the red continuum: 14.6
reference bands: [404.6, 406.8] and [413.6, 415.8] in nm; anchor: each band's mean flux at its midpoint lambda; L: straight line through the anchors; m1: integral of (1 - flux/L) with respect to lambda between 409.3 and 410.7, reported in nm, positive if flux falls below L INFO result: 0.20 nm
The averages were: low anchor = 15.6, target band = 13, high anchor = 14.6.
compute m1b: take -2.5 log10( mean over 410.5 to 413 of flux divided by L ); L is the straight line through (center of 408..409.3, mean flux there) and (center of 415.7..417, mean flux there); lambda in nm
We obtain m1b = 0.12 mag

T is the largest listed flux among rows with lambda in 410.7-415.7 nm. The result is 15.36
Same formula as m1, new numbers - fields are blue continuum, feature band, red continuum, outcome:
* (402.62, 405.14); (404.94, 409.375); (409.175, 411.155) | -0.292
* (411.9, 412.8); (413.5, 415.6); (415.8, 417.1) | 0.015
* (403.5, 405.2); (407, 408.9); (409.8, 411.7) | -0.102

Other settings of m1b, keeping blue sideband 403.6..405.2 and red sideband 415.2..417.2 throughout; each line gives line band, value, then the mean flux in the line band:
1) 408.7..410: 0.136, 13.6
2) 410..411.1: 0.218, 12.6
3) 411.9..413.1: 0.118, 13.7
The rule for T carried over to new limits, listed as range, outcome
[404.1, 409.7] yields 17.28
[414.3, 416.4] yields 16.1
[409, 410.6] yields 15.02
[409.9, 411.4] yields 13.93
